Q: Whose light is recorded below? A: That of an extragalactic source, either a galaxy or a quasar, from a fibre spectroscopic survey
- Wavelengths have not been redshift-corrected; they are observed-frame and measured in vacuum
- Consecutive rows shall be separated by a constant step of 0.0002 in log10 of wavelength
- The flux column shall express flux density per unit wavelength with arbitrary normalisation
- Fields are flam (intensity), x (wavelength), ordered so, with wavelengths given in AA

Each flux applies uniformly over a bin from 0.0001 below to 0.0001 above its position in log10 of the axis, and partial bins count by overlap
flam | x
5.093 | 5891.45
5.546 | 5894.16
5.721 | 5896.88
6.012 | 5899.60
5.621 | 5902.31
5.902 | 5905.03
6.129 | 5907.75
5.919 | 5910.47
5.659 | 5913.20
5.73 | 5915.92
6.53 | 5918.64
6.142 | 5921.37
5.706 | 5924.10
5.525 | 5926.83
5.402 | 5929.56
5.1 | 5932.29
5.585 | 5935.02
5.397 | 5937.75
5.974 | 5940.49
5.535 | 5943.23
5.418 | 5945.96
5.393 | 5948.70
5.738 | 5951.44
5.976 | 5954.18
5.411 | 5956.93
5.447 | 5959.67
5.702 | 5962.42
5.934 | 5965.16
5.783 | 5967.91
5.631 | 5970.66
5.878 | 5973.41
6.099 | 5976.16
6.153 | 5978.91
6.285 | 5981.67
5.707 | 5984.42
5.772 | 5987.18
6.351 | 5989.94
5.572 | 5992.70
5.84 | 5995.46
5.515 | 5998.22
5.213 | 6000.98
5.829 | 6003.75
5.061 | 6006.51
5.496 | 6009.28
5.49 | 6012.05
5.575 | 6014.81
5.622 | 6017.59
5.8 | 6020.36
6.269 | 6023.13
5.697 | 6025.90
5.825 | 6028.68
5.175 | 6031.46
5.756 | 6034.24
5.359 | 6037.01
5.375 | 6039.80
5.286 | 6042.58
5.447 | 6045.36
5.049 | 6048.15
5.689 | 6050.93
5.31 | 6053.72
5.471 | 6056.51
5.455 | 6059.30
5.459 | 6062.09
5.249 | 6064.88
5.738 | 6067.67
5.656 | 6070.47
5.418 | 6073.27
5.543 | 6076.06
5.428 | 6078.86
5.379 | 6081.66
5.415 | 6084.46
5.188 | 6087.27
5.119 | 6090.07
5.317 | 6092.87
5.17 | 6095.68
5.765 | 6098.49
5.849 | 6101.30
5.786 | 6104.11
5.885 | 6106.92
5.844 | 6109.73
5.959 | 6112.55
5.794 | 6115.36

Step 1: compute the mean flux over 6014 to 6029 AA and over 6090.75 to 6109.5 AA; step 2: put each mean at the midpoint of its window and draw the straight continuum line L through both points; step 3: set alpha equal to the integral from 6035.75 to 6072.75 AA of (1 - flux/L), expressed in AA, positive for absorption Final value 1.9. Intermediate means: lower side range 5.8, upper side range 5.62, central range 5.43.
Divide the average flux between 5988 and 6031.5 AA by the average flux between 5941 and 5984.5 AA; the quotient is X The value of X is 1.0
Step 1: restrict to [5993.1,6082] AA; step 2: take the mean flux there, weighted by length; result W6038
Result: 5.52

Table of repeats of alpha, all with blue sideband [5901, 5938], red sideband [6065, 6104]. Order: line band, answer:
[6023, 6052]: 0.21 AA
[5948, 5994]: -1.31 AA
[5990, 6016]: 0.25 AA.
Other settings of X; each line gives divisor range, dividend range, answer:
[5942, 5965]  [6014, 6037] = 1.02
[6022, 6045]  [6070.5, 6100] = 0.97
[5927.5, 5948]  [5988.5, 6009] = 1.02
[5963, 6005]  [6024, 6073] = 0.94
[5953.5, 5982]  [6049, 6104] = 0.94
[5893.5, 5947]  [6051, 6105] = 0.95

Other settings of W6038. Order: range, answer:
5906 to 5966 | 5.7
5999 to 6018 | 5.46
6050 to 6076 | 5.49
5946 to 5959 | 5.6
